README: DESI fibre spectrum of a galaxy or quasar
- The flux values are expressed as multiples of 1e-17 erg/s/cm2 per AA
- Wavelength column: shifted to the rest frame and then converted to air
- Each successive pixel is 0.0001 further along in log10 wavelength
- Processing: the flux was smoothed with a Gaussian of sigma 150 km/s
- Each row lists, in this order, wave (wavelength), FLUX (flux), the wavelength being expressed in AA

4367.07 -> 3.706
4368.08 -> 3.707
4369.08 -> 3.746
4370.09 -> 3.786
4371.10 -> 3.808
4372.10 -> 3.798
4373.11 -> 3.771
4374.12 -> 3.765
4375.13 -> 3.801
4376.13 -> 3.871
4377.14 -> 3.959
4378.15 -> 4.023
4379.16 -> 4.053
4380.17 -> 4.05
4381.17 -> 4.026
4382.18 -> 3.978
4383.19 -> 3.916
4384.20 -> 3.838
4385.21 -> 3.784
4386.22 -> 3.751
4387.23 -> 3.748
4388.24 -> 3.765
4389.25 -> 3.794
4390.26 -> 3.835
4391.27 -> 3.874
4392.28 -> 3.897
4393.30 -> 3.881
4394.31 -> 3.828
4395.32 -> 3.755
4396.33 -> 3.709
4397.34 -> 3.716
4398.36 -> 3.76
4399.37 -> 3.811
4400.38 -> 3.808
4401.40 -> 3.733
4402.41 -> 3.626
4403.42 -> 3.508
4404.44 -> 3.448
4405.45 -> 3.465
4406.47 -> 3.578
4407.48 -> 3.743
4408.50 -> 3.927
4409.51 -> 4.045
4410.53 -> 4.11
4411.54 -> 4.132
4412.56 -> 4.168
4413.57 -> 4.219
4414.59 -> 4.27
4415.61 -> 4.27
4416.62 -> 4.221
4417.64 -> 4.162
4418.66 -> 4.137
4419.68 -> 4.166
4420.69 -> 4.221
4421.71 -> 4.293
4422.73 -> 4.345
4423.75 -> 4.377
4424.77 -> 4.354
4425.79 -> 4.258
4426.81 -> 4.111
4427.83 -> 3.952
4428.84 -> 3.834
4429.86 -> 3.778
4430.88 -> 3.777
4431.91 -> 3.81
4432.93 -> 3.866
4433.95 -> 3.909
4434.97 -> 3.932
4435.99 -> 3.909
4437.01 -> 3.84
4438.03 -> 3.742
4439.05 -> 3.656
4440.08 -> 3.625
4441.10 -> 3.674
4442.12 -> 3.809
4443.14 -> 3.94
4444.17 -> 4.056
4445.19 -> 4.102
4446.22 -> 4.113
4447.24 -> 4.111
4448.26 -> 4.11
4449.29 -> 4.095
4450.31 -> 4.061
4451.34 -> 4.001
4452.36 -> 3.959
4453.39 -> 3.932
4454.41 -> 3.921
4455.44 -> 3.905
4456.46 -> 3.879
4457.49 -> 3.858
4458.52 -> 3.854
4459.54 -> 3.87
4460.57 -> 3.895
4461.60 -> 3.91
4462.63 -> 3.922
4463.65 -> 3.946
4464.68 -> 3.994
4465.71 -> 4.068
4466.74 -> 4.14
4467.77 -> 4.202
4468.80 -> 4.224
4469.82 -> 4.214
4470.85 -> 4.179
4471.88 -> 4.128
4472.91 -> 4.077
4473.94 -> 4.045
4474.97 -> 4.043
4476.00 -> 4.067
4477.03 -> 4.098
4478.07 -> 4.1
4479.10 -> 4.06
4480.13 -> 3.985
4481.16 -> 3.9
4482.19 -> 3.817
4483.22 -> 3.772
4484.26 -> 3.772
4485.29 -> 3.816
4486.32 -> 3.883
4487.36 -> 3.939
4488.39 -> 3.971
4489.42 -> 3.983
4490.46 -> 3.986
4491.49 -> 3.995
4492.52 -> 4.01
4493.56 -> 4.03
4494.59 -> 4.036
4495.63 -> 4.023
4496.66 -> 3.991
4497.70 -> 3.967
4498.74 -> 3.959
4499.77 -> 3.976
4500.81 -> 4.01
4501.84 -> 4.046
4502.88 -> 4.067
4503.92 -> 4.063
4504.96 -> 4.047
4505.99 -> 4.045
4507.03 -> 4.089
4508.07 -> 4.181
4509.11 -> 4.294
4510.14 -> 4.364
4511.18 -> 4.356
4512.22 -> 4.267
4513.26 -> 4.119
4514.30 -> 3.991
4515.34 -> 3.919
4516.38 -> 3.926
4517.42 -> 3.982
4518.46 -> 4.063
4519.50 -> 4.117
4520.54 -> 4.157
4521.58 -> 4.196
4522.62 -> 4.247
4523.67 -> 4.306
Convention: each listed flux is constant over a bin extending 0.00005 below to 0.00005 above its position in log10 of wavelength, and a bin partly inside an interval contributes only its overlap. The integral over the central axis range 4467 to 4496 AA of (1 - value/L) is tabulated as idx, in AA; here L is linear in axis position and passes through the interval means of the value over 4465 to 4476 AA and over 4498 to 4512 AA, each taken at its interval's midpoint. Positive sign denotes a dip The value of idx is 0.8 AA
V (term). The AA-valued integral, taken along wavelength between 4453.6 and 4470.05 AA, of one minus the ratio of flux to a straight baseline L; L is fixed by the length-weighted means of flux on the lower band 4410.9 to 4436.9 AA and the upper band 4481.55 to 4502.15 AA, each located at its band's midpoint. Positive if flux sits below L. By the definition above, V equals 0.1 AA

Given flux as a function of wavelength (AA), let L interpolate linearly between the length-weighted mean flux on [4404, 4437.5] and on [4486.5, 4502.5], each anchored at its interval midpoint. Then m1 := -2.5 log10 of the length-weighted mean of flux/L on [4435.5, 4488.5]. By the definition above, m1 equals 0.01 mag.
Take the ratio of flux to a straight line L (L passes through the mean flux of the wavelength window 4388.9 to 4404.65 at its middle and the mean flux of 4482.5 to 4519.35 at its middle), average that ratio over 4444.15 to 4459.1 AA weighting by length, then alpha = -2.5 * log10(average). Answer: -0.03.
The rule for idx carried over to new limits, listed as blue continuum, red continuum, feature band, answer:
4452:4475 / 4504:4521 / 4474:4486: 0.3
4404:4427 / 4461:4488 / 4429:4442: 0.9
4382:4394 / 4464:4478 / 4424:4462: 0.8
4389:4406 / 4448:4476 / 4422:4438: -0.5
